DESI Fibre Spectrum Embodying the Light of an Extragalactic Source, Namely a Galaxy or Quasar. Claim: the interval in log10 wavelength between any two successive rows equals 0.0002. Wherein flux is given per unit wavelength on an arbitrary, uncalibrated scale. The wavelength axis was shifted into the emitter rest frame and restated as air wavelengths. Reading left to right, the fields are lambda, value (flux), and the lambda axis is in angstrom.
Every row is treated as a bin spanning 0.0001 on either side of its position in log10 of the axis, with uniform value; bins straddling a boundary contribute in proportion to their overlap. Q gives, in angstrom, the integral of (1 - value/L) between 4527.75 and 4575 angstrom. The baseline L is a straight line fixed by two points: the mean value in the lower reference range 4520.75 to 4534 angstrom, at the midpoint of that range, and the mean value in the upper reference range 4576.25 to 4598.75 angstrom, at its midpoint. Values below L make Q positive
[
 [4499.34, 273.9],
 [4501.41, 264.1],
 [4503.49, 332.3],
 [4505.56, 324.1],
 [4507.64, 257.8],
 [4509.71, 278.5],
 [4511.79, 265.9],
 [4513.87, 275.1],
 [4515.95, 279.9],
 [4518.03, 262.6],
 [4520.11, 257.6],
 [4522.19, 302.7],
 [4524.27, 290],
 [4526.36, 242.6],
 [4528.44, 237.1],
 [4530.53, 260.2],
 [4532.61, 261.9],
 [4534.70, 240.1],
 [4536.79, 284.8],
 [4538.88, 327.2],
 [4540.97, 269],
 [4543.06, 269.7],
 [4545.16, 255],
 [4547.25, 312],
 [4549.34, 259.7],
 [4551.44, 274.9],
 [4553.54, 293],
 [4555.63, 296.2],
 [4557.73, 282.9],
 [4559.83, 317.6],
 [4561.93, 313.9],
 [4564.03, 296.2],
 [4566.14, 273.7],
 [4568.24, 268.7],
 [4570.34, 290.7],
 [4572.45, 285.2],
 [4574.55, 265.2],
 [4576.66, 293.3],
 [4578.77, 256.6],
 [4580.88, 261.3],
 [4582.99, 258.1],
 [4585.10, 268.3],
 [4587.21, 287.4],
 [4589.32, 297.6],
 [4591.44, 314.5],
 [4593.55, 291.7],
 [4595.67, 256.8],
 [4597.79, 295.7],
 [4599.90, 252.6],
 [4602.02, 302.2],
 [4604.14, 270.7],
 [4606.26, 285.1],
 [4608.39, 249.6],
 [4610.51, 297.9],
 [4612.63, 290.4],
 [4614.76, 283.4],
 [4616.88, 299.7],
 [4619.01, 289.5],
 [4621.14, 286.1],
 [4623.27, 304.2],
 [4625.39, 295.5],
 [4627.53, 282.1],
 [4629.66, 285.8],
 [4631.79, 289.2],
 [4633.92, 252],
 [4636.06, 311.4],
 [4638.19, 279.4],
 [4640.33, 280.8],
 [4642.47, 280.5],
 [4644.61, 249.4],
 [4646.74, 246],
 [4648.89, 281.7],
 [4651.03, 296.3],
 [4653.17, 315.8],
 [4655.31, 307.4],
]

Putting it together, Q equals -1.7 angstrom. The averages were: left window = 265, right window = 280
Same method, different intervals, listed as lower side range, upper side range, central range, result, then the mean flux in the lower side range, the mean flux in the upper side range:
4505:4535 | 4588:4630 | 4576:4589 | 0.4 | 269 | 287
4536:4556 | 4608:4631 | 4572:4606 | 1.0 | 284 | 289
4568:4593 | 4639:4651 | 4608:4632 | -1.3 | 280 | 270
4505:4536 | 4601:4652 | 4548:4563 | -1.0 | 268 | 283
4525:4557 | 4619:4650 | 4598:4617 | -0.2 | 273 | 281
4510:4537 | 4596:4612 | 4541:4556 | -0.5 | 266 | 278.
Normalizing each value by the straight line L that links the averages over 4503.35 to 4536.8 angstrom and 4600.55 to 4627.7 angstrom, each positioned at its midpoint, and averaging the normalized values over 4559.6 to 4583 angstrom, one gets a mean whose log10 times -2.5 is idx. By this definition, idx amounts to -0.01 mag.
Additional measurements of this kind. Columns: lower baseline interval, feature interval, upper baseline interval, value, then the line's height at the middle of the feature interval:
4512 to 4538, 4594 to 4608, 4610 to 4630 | 0.04 mag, 286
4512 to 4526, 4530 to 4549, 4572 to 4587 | -0.01 mag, 274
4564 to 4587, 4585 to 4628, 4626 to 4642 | -0.03 mag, 279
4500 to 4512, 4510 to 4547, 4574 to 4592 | 0.06 mag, 285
